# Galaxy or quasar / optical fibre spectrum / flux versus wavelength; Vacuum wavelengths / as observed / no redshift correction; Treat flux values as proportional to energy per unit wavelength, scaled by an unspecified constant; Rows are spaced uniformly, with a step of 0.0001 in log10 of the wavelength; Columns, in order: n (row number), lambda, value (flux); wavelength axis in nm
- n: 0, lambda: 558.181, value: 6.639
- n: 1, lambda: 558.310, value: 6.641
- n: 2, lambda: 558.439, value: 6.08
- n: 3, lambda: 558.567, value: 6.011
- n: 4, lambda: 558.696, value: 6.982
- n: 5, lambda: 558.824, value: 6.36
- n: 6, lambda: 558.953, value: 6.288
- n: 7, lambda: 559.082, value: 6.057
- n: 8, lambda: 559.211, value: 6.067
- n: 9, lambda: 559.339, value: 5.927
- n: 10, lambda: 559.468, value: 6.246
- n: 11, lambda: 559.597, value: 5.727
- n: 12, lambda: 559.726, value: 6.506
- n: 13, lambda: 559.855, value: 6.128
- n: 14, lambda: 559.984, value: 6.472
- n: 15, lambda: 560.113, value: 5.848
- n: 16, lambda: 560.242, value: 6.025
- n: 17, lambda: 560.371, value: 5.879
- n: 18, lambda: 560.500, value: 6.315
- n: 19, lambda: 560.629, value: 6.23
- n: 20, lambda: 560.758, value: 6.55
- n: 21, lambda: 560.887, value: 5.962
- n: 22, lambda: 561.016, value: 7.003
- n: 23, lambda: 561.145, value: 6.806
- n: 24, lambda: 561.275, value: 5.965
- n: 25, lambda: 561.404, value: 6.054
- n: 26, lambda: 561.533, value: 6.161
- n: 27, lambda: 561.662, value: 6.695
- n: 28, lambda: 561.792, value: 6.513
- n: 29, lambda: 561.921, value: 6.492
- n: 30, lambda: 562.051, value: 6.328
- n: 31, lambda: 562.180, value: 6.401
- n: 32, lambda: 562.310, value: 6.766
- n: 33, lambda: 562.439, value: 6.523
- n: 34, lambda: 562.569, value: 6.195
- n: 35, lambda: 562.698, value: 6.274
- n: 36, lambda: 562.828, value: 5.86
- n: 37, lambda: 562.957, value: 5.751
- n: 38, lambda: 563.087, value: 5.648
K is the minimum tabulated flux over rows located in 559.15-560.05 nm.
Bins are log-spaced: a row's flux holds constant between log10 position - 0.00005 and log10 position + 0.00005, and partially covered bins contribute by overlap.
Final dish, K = 5.727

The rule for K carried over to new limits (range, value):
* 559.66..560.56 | 5.848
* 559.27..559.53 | 5.927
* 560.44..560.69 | 6.23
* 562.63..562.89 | 5.86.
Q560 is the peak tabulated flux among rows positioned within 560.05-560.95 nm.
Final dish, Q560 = 6.55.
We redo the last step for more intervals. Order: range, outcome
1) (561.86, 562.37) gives 6.766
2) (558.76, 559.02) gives 6.36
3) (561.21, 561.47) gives 6.054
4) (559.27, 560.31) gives 6.506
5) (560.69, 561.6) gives 7.003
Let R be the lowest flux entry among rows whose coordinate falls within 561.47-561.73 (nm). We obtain 6.161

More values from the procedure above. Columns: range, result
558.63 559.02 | 6.288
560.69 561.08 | 5.962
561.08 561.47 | 5.965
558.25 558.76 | 6.011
